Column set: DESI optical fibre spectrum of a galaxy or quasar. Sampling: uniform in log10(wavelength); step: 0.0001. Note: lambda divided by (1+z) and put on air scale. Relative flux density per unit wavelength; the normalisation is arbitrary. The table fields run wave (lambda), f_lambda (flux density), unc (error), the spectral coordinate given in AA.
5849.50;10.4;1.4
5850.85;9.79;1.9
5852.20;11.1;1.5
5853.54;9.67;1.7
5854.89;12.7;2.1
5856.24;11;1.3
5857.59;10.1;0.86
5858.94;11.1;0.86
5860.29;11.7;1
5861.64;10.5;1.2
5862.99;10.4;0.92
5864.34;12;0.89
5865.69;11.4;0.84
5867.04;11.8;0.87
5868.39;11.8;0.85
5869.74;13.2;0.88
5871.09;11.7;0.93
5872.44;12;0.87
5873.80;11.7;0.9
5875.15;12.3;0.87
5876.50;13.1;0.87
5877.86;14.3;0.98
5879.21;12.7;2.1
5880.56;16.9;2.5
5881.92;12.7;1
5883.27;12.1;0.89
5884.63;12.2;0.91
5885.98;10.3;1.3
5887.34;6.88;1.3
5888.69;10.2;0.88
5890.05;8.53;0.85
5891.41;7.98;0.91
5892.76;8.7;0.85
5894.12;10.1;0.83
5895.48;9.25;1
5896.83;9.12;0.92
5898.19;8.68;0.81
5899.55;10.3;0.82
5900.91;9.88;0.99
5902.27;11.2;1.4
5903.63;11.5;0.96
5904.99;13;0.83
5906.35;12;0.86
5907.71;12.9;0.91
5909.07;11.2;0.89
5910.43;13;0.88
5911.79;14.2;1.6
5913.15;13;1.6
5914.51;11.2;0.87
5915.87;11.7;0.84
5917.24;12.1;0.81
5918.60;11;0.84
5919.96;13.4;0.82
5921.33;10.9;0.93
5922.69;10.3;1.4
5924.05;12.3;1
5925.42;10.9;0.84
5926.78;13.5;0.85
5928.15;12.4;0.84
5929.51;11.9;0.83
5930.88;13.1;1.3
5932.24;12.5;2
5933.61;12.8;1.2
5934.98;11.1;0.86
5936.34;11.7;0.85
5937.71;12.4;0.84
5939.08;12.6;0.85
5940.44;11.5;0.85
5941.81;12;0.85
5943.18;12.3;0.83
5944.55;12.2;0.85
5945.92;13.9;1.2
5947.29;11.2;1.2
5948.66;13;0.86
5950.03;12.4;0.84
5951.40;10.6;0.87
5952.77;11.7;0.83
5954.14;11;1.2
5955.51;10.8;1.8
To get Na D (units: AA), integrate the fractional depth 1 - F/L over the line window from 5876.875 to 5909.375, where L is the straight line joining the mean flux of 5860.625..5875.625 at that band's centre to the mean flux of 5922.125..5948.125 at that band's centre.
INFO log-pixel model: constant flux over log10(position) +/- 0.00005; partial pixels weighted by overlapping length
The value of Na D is 2.5 AA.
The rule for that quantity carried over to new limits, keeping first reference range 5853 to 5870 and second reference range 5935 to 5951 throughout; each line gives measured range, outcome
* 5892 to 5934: 1.24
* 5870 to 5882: -1.67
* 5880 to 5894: 1.21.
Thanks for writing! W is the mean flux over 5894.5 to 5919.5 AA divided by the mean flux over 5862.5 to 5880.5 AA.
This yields 0.92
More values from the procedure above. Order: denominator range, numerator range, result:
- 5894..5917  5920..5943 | 1.06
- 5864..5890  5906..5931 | 1.01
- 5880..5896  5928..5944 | 1.17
